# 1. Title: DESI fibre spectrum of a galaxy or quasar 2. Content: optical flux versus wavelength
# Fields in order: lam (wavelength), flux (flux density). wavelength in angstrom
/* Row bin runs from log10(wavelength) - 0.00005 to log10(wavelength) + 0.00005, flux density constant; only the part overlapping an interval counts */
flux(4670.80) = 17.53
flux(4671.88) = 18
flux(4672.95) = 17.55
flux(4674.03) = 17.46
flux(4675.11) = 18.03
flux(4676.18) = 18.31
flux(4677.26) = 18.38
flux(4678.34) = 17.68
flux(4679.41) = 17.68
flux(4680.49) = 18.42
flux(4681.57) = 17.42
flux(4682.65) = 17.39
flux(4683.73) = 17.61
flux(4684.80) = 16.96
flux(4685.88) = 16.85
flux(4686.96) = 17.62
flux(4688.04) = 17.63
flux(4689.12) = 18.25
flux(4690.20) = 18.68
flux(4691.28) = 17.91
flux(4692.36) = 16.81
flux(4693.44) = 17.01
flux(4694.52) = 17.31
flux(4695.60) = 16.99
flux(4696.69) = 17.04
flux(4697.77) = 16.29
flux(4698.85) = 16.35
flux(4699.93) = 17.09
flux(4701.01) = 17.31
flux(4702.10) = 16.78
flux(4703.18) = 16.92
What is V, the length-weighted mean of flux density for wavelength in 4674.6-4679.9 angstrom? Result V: 18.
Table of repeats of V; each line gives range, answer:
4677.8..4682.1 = 17.8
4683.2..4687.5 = 17.3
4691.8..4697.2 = 17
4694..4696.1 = 17.2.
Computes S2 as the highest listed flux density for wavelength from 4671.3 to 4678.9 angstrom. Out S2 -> 18.38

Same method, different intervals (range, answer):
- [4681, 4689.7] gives 18.25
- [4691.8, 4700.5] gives 17.31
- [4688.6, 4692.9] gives 18.68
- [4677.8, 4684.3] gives 18.42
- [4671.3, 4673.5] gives 18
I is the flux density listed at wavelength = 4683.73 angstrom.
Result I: 17.61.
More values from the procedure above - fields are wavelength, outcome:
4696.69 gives 17.04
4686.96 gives 17.62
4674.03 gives 17.46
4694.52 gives 17.31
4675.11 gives 18.03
